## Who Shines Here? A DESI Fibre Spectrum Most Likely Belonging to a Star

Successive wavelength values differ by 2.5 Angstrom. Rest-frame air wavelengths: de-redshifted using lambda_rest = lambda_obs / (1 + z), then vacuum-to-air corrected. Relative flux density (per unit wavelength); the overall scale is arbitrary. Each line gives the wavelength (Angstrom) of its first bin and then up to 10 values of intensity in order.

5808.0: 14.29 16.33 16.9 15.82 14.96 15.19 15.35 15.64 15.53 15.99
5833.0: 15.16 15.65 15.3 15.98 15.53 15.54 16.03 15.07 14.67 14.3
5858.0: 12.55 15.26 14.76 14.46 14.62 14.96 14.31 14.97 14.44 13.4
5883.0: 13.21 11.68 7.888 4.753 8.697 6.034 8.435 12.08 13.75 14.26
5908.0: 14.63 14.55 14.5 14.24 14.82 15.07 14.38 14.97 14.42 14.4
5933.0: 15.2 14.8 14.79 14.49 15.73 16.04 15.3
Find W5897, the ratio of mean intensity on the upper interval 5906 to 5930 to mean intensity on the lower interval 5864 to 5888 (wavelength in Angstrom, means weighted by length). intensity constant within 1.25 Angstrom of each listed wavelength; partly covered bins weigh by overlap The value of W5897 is 1.07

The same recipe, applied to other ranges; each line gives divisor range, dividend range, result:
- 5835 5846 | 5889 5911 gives 0.68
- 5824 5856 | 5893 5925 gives 0.84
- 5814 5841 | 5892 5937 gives 0.86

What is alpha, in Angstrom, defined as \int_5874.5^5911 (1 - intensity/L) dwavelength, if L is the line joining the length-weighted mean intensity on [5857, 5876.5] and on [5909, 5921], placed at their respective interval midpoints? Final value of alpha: 7.8 Angstrom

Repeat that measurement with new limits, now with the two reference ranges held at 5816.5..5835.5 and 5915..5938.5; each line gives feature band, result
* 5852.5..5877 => 1.09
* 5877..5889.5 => 2.58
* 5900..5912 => 0.72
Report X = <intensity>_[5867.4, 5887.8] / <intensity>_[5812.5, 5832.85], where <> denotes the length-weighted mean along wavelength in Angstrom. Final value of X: 0.9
